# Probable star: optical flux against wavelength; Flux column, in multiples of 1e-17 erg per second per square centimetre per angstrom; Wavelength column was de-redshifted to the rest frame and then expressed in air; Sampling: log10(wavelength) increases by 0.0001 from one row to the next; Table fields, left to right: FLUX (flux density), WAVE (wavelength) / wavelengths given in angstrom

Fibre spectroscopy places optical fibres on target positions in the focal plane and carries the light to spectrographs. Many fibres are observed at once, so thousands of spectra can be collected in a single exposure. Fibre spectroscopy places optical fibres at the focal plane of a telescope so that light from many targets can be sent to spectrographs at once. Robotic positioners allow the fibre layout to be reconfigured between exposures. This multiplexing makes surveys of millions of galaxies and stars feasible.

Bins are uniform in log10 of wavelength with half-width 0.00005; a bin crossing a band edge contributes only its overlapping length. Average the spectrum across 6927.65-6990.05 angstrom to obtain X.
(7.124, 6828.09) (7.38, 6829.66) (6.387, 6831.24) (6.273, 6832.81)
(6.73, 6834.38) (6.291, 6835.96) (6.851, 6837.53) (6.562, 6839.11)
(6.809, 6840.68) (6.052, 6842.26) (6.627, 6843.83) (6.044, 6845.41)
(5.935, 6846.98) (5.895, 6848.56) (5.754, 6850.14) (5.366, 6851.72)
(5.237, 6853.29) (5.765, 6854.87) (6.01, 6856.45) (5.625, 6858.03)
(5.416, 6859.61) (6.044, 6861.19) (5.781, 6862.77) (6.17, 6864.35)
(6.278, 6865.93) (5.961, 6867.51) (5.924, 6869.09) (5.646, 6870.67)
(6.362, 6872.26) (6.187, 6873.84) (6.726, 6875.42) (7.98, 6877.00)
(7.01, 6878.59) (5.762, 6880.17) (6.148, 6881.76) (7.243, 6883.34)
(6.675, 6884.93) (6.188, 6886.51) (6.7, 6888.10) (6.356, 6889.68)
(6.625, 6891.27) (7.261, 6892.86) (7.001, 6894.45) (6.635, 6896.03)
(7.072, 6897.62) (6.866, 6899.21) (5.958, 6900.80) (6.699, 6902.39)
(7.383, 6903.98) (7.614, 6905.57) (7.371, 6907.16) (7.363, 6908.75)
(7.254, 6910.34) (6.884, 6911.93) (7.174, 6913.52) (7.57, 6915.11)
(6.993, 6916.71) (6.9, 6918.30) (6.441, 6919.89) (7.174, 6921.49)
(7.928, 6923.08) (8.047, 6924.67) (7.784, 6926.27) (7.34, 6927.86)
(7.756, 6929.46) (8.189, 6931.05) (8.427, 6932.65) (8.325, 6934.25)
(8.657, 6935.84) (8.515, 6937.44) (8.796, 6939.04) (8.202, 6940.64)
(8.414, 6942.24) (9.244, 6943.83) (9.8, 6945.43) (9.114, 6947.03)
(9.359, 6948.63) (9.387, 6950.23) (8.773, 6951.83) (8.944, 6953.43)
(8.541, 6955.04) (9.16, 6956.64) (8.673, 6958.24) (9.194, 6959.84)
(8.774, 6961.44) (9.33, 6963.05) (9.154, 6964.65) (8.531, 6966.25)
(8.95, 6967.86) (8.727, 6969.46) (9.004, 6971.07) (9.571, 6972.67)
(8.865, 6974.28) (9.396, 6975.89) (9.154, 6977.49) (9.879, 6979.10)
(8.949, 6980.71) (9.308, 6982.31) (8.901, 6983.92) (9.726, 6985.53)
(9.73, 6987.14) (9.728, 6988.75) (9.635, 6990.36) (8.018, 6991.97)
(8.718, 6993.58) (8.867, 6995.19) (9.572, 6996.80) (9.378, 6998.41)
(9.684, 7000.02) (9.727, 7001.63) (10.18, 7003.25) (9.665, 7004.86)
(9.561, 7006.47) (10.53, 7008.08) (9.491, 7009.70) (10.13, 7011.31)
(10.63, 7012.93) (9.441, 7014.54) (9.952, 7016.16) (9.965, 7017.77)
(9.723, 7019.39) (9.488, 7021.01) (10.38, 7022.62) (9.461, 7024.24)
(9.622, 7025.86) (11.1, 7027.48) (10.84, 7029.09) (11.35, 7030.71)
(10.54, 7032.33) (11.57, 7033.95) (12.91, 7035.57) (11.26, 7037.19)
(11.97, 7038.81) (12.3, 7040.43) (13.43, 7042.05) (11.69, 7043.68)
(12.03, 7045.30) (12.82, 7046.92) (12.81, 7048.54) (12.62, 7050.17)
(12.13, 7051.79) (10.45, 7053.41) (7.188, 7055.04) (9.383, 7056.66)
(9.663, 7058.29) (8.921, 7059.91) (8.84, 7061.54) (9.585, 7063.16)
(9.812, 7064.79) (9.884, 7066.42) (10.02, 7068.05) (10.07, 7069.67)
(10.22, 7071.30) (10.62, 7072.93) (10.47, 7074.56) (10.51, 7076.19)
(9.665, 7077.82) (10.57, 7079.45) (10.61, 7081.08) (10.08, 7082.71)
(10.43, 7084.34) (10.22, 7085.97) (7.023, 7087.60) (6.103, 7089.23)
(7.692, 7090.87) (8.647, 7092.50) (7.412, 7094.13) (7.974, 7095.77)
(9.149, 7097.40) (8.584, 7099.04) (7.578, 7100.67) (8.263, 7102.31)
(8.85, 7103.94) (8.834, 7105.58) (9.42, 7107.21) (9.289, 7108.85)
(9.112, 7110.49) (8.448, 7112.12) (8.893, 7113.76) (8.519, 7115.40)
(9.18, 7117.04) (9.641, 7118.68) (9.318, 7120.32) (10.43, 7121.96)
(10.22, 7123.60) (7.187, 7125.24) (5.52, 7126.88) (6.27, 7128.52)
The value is 8.96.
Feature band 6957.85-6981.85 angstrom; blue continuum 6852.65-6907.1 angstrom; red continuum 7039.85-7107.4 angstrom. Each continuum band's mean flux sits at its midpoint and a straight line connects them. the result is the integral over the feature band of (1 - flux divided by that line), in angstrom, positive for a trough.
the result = -3.2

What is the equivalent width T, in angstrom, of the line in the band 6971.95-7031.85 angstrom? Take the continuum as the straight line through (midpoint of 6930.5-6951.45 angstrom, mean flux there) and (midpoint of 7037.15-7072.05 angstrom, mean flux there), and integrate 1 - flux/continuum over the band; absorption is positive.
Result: 1.04 angstrom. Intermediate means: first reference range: 8.81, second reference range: 10.8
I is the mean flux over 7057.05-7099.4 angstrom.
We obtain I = 9.34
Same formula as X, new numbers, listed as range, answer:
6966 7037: 9.76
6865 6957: 7.44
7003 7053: 11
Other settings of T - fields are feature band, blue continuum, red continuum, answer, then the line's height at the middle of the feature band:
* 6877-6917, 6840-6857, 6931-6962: 2.61 angstrom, 7.38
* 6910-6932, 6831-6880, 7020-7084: 0.81 angstrom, 7.68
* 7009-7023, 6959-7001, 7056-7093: -0.88 angstrom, 9.32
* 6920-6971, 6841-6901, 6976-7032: -2.39 angstrom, 8.21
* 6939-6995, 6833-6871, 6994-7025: -2.09 angstrom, 8.76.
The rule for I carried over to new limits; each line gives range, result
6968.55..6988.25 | 9.27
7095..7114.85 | 8.7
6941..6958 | 9.04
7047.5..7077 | 10.2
